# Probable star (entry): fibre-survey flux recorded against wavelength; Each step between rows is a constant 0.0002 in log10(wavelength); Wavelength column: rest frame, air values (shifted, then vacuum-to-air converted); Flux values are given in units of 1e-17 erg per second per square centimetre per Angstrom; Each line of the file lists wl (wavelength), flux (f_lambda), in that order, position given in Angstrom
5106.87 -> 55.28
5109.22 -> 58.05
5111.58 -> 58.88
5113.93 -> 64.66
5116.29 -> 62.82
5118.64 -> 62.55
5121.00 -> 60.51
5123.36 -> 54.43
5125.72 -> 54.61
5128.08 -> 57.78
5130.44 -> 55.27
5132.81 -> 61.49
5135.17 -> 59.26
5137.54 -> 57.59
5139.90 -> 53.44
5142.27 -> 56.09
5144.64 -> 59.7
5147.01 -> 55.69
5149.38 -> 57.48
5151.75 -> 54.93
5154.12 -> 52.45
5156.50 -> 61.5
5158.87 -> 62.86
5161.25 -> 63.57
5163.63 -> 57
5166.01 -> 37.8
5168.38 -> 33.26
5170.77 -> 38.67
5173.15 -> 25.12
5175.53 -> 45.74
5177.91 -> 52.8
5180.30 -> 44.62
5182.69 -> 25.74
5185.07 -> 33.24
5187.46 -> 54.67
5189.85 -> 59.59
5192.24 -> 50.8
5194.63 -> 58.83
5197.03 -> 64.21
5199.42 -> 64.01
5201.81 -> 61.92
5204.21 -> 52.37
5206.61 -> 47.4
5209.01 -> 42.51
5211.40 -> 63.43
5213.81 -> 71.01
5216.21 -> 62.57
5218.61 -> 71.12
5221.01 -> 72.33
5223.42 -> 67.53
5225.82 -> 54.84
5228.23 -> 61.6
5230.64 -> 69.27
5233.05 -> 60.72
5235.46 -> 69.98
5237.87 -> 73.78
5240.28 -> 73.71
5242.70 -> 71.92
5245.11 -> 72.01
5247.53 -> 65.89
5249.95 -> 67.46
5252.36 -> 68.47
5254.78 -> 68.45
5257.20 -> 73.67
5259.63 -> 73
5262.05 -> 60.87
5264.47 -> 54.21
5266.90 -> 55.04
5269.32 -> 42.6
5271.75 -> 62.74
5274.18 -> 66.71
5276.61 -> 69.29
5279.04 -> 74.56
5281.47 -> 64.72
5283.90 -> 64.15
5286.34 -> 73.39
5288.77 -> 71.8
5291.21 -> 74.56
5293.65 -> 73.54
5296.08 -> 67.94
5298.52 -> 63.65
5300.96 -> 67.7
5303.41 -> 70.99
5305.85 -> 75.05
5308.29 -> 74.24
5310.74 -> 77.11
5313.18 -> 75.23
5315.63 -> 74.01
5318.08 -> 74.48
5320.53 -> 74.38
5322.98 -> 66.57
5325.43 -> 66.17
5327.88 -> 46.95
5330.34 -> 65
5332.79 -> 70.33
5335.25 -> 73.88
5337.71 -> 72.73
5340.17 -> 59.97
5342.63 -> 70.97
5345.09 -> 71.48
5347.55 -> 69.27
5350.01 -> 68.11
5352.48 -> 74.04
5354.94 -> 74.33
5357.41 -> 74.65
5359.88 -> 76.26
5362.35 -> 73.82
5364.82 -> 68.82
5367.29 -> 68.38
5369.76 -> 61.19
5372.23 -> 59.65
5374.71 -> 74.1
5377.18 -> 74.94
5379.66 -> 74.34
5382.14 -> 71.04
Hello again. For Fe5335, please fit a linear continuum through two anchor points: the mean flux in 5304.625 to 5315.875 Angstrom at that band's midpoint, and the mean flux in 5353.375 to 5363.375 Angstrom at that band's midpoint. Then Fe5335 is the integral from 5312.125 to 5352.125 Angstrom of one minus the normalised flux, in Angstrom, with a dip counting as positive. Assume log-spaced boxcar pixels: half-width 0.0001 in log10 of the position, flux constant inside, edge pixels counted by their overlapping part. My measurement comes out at 3.3 Angstrom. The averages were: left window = 75.3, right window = 74.8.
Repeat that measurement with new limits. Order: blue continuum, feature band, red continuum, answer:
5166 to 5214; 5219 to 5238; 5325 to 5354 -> -4.4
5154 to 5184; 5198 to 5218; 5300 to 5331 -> -2.4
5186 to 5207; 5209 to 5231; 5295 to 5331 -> -1.8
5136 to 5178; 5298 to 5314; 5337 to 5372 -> -1.7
